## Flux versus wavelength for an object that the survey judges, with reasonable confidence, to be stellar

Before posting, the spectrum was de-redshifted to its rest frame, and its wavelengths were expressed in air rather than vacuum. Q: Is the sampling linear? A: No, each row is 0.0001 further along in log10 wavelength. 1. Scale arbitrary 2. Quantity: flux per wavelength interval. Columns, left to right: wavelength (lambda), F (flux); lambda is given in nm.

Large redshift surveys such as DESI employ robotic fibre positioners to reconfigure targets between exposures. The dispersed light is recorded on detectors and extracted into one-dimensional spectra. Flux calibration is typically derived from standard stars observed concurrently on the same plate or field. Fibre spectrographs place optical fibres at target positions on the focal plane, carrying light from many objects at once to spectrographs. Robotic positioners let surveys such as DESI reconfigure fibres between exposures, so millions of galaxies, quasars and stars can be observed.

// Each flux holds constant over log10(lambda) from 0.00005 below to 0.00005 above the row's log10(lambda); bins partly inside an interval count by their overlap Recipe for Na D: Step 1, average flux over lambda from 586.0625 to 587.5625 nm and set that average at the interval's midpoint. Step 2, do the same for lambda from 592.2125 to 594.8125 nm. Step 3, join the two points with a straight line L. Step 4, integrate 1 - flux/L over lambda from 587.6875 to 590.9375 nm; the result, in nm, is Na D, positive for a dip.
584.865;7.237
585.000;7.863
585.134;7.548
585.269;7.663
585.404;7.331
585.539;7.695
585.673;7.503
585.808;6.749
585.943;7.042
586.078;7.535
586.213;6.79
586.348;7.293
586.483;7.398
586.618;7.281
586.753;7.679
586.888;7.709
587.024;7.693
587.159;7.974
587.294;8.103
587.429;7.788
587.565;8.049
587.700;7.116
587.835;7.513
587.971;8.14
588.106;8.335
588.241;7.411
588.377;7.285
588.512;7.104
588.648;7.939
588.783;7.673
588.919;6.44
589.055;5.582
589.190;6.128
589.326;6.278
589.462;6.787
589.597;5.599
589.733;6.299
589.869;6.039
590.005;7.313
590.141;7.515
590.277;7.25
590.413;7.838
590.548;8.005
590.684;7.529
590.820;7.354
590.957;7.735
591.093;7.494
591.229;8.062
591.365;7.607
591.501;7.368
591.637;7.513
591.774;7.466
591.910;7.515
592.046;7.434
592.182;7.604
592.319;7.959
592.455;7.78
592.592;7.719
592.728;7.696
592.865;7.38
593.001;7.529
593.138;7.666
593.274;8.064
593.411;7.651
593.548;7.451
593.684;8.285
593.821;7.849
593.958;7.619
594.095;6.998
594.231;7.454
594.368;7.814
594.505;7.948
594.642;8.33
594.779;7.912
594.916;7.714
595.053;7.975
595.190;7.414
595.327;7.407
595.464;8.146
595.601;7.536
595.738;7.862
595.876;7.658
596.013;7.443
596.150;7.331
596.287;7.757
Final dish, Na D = 0.225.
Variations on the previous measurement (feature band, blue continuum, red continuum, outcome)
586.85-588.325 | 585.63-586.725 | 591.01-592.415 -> -0.10 nm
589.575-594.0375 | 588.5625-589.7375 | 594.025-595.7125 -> -0.26 nm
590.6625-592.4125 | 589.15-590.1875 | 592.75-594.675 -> -0.14 nm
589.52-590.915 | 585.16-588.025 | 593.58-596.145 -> 0.10 nm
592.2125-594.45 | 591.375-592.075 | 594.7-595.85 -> -0.03 nm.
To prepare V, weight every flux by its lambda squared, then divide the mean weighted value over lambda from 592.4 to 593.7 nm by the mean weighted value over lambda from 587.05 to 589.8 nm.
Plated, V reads 1.09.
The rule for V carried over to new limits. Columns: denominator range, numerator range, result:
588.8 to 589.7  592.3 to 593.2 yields 1.24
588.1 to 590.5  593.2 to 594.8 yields 1.14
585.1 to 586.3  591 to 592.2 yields 1.06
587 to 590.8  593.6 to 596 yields 1.09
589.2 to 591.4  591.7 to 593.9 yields 1.09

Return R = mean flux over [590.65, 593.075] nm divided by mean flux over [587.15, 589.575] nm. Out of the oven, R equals 1.0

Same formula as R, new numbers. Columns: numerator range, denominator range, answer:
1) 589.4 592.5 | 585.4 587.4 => 0.98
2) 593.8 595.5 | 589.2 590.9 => 1.11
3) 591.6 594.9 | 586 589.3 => 1.04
